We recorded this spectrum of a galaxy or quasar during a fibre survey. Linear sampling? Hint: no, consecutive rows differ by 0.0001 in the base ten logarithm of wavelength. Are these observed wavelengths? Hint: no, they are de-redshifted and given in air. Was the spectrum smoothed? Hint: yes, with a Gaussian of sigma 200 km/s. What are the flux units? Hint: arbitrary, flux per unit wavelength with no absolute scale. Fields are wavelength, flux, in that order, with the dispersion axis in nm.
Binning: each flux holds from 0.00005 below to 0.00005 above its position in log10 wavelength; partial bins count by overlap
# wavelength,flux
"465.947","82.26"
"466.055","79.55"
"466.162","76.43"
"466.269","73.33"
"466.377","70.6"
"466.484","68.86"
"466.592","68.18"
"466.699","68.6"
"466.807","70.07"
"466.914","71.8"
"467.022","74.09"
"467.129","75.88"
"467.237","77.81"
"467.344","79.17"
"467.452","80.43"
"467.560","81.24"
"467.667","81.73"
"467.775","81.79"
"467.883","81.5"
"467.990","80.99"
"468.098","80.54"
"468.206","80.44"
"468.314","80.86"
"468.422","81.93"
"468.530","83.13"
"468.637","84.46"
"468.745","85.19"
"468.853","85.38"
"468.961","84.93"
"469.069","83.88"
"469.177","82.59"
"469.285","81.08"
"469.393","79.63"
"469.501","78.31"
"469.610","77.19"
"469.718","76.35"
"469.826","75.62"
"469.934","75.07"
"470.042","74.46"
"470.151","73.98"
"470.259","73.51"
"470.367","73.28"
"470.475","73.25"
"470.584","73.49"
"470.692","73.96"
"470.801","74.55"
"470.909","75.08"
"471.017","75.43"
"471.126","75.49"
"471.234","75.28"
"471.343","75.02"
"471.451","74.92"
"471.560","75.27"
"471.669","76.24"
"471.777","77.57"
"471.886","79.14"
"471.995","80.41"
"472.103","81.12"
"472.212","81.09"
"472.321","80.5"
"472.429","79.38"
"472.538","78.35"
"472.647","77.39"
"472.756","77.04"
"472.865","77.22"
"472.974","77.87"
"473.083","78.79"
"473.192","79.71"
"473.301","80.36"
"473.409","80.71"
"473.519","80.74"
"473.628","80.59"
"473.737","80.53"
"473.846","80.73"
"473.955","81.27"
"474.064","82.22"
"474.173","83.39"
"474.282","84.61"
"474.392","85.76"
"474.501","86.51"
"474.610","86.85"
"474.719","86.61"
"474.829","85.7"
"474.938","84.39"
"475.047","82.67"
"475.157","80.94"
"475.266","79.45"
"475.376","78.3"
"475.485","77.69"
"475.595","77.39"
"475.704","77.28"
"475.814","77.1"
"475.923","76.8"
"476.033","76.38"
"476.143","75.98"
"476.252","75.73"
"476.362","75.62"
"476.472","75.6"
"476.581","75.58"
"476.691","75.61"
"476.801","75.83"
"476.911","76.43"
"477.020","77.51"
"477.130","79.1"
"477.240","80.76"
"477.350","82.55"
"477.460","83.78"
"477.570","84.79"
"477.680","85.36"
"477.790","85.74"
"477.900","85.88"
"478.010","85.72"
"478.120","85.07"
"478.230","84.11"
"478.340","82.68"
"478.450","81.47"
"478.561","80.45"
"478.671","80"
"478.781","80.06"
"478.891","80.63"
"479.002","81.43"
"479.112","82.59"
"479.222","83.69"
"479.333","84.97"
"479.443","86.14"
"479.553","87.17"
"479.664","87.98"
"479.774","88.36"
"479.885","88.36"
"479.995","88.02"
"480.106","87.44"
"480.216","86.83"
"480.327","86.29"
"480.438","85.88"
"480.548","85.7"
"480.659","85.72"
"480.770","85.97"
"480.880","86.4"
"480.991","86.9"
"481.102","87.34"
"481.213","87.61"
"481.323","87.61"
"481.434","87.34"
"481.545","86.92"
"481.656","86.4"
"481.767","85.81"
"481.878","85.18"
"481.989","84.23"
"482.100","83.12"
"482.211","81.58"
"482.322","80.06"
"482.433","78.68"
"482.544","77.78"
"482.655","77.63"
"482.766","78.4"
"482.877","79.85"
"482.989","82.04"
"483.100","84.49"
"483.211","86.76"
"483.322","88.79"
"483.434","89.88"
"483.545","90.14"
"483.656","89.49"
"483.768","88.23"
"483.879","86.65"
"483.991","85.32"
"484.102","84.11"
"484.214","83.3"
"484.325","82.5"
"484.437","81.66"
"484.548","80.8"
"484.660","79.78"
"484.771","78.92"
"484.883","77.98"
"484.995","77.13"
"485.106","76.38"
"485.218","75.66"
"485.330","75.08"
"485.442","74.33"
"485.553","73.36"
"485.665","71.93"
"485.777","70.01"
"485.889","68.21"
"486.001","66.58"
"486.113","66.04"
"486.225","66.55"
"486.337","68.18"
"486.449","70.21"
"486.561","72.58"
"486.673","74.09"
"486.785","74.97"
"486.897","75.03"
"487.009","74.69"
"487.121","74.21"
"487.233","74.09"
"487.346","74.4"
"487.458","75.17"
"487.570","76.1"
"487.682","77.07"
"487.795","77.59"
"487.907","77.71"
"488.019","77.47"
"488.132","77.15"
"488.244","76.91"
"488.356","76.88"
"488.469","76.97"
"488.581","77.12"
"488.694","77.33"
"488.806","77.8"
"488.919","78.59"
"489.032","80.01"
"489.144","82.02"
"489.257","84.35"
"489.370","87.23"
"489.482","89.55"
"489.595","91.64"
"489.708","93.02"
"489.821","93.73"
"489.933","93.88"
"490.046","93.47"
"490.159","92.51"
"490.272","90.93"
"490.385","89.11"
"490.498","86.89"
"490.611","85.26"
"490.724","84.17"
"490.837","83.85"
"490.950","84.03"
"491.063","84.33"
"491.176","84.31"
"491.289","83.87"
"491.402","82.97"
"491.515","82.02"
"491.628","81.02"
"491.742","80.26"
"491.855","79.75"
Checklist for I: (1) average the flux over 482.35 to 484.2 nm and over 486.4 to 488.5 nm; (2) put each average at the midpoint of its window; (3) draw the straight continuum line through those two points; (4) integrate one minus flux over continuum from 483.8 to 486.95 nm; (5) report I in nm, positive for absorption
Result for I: 0.164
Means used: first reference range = 84.2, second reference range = 75.4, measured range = 75.7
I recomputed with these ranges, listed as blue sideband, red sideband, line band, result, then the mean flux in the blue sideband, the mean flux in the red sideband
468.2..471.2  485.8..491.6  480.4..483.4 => -0.184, 78.3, 80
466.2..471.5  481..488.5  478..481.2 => -0.263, 77.2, 79.1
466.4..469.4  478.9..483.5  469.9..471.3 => 0.103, 79.1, 84.9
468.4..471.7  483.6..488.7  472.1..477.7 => -0.200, 77.6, 76.4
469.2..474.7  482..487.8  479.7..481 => -0.144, 78.4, 78.1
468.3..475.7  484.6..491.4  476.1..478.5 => -0.036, 79.4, 79.2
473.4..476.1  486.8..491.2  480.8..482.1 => -0.074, 81.3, 82.2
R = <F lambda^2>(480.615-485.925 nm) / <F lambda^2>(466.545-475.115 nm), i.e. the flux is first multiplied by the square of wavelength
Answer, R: 1.09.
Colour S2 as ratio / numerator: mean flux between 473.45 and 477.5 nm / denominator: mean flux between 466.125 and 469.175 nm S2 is 1.0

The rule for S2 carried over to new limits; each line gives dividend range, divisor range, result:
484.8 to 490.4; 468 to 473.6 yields 1.00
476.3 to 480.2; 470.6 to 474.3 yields 1.05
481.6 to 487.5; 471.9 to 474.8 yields 0.97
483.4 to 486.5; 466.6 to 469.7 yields 0.98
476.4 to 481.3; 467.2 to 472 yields 1.07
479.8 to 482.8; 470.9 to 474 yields 1.08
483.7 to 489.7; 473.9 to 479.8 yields 0.95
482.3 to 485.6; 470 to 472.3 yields 1.07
